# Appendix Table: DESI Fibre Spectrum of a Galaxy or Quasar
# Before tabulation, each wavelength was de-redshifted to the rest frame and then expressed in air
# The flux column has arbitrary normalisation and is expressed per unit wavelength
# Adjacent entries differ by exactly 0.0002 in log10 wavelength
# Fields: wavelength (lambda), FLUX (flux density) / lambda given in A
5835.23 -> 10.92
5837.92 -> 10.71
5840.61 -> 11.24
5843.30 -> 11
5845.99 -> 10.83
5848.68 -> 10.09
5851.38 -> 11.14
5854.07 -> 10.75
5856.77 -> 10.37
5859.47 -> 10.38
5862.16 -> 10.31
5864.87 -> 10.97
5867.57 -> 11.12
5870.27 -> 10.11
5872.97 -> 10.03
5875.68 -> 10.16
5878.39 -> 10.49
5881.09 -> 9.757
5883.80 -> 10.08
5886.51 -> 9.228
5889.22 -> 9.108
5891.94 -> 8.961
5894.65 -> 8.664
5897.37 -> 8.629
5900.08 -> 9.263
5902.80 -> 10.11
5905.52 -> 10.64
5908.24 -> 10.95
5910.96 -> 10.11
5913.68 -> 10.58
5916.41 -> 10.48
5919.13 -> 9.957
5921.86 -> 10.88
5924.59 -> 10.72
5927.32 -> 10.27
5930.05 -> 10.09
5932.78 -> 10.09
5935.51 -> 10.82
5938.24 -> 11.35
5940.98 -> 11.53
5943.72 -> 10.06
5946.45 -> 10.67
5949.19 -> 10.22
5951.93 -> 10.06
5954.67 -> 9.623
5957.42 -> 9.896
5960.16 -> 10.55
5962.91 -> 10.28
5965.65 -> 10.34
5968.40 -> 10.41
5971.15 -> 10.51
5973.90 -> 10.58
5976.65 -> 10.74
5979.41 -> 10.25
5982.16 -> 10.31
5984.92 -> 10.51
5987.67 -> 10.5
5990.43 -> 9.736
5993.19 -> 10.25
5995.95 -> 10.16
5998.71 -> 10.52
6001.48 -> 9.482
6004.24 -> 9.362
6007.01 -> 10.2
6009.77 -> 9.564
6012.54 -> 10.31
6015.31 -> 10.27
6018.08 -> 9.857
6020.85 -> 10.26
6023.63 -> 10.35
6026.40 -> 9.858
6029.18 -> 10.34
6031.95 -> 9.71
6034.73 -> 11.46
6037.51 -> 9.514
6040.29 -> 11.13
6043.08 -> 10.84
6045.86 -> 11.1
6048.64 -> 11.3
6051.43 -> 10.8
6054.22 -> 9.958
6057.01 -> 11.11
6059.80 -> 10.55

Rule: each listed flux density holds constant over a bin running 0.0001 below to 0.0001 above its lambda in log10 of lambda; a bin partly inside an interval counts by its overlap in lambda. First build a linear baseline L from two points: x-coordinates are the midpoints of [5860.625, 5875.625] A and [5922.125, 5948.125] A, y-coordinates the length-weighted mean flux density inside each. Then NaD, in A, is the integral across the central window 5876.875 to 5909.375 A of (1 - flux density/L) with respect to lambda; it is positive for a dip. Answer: 2.7 A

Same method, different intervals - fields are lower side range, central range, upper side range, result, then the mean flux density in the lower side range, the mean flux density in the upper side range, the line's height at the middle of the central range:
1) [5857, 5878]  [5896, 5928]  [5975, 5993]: 0.6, 10.4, 10.3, 10.4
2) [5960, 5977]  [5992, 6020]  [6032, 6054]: 1.6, 10.5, 10.8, 10.6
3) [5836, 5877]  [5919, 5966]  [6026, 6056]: 0.8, 10.6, 10.6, 10.6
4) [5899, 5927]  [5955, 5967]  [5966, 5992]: 0.2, 10.4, 10.4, 10.4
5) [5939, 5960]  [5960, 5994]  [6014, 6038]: -0.3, 10.3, 10.2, 10.3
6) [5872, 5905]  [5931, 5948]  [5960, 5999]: -1.2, 9.56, 10.4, 10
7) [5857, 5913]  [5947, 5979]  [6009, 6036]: -0.6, 9.97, 10.2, 10.1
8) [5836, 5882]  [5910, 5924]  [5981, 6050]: 0.0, 10.6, 10.3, 10.5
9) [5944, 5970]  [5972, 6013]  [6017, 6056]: 0.7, 10.2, 10.5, 10.3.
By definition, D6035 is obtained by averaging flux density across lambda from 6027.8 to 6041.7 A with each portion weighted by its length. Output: 10.4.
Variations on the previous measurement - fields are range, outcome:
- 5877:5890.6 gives 9.73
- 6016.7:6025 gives 10.1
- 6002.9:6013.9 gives 9.86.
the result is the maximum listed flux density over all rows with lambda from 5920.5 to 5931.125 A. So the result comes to 10.88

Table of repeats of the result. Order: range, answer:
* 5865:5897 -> 11.12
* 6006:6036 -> 11.46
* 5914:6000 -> 11.53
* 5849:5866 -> 11.14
